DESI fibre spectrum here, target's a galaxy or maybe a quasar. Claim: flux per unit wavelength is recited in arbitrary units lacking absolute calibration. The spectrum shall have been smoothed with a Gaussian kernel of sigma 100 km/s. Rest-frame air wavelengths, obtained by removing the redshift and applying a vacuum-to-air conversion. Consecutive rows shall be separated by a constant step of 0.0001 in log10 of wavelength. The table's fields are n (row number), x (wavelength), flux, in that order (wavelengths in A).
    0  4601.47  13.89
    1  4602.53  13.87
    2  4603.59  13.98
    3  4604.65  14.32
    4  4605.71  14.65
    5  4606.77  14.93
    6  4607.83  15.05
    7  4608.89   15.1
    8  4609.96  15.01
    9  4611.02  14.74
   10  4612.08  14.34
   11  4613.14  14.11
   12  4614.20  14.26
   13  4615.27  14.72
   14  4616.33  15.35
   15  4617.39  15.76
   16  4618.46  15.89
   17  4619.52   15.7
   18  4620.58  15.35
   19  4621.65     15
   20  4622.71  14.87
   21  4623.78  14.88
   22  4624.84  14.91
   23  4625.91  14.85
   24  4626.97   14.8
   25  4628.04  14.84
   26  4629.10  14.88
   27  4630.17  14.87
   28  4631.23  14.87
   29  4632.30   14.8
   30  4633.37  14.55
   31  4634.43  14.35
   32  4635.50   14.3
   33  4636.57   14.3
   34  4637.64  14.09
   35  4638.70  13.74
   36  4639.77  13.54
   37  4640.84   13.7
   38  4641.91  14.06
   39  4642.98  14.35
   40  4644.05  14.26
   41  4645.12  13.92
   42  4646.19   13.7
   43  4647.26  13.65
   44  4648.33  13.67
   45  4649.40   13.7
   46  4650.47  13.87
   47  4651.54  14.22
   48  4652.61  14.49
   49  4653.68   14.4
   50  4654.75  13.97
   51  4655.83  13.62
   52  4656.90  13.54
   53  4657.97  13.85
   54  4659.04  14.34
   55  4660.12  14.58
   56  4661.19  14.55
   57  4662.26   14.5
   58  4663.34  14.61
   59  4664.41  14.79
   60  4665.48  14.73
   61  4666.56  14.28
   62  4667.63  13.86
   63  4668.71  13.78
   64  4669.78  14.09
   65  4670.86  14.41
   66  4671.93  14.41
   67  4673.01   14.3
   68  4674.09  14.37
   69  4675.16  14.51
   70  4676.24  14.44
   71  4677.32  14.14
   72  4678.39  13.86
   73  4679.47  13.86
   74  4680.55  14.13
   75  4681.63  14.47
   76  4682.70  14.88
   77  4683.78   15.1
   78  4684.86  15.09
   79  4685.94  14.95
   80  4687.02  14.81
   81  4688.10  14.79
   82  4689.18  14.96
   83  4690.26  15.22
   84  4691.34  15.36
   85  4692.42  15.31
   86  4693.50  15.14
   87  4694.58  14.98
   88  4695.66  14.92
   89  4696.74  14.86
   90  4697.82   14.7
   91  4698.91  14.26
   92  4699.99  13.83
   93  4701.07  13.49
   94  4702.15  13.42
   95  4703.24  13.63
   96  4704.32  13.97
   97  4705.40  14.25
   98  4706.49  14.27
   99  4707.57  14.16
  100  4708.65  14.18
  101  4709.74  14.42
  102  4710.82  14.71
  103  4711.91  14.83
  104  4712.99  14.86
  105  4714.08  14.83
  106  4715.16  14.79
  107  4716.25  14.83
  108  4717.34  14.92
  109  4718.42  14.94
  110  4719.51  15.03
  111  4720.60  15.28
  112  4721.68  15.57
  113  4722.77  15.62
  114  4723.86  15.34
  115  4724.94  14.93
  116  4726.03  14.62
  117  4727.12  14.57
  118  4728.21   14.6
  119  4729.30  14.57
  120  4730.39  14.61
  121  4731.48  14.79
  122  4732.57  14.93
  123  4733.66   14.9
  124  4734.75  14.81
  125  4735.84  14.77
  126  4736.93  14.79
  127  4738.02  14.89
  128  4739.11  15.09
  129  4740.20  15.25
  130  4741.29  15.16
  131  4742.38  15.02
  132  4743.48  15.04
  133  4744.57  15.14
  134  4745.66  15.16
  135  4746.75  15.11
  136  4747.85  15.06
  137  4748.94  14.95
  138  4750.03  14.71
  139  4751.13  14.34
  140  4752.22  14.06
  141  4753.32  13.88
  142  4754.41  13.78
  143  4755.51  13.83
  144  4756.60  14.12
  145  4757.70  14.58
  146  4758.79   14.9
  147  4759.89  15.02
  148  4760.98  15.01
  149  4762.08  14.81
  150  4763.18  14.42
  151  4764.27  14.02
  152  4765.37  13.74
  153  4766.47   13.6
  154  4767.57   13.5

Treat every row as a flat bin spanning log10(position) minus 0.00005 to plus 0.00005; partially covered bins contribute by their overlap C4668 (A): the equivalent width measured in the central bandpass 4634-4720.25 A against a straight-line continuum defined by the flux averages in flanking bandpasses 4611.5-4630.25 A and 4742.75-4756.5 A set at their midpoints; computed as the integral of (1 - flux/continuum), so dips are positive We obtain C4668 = 2.5 A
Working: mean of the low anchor 15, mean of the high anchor 14.6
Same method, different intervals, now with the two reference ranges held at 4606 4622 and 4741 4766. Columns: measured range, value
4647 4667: 0.9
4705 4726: -0.2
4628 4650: 1.1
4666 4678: 0.5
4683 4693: -0.2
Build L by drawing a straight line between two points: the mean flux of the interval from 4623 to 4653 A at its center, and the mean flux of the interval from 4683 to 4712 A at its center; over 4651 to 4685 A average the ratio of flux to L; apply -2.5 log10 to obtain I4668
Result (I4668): 0.01 mag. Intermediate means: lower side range 14.3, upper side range 14.6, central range 14.3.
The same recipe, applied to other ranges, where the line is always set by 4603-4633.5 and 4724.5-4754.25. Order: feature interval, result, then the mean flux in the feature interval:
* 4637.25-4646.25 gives 0.07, 13.9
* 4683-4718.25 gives 0.01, 14.6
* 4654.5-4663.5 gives 0.05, 14.1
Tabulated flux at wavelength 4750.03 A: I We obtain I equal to 14.71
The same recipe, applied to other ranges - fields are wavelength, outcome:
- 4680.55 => 14.13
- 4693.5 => 15.14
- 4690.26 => 15.22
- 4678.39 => 13.86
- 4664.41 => 14.79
